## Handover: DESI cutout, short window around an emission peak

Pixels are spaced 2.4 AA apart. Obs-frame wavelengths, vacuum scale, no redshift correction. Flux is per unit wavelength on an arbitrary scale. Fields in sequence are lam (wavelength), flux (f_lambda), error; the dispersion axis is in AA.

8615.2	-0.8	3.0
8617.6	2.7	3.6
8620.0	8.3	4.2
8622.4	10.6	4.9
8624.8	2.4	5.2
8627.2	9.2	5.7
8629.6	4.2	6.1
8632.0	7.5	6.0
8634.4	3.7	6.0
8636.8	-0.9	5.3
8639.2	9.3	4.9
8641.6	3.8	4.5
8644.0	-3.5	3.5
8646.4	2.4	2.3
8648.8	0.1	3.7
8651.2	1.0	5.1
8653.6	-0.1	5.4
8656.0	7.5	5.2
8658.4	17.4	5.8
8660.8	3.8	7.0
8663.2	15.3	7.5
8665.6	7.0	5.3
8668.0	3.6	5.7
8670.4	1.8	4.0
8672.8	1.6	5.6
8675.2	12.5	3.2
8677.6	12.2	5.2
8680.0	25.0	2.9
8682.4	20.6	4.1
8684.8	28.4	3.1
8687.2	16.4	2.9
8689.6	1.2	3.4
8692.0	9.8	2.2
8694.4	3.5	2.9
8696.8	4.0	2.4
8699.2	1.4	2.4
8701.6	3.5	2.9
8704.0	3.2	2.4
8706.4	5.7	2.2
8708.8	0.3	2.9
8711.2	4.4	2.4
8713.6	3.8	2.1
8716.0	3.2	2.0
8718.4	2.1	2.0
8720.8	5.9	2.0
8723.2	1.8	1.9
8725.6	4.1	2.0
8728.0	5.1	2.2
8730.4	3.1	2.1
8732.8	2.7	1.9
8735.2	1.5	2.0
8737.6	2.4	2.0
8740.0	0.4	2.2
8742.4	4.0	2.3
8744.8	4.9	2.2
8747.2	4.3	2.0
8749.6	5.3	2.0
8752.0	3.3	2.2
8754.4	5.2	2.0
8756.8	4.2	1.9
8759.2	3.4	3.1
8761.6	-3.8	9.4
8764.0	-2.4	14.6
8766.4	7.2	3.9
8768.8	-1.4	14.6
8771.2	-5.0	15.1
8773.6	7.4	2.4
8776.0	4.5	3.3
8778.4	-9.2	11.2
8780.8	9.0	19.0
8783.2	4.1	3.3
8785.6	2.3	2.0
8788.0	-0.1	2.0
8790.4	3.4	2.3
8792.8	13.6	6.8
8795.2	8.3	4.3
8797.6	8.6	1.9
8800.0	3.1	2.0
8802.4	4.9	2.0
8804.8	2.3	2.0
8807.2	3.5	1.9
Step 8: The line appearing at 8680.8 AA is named [O II]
